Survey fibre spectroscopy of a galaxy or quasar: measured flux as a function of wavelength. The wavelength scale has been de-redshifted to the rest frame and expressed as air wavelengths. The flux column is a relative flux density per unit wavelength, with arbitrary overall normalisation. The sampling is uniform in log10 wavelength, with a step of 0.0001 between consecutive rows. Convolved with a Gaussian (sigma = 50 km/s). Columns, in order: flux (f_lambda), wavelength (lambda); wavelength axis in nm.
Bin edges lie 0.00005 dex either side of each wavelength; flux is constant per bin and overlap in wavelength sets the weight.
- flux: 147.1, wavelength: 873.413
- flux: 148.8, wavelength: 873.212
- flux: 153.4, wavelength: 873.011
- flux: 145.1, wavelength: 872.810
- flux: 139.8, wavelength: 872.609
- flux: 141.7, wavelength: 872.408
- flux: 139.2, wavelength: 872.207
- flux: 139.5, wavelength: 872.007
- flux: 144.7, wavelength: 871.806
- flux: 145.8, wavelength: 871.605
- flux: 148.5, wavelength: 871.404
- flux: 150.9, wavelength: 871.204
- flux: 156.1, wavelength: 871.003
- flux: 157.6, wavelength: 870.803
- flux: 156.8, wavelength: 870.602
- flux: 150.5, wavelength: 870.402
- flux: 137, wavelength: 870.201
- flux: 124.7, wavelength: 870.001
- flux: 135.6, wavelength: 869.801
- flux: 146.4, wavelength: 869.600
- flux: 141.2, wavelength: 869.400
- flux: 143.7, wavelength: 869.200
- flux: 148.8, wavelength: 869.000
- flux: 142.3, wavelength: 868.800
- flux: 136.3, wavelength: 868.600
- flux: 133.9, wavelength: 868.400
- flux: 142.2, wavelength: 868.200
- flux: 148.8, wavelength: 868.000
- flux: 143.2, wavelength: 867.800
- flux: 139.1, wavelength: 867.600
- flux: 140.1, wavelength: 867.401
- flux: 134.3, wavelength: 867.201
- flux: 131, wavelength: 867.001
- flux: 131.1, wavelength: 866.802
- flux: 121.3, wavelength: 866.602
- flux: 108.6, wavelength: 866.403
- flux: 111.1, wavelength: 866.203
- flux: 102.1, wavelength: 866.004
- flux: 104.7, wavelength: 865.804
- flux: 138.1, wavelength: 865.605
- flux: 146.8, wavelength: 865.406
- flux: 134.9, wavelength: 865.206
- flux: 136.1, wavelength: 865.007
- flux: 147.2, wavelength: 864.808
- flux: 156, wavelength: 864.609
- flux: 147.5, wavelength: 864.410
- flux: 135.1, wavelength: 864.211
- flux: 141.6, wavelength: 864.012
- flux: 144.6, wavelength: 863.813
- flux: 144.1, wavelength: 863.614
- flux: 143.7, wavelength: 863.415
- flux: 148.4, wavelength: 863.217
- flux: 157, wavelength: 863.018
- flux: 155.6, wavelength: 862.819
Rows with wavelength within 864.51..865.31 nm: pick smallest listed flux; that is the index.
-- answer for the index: 134.9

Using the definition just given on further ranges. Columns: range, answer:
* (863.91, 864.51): 135.1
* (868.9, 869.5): 141.2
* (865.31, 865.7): 138.1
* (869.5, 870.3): 124.7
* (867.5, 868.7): 133.9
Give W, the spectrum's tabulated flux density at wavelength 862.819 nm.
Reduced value 155.6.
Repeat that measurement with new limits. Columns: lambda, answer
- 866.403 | 108.6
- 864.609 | 156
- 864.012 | 141.6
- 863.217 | 148.4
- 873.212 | 148.8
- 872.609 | 139.8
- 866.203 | 111.1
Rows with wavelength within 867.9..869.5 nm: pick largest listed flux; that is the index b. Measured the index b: 148.8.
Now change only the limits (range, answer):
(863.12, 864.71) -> 156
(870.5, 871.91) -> 157.6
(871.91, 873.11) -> 153.4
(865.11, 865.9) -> 146.8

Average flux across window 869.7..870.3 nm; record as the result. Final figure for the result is 132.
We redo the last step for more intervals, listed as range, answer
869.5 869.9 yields 141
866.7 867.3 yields 132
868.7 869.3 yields 145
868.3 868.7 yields 135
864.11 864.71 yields 146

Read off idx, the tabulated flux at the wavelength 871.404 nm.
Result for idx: 148.5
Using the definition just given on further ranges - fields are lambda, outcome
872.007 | 139.5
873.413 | 147.1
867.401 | 140.1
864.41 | 147.5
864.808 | 147.2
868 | 148.8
